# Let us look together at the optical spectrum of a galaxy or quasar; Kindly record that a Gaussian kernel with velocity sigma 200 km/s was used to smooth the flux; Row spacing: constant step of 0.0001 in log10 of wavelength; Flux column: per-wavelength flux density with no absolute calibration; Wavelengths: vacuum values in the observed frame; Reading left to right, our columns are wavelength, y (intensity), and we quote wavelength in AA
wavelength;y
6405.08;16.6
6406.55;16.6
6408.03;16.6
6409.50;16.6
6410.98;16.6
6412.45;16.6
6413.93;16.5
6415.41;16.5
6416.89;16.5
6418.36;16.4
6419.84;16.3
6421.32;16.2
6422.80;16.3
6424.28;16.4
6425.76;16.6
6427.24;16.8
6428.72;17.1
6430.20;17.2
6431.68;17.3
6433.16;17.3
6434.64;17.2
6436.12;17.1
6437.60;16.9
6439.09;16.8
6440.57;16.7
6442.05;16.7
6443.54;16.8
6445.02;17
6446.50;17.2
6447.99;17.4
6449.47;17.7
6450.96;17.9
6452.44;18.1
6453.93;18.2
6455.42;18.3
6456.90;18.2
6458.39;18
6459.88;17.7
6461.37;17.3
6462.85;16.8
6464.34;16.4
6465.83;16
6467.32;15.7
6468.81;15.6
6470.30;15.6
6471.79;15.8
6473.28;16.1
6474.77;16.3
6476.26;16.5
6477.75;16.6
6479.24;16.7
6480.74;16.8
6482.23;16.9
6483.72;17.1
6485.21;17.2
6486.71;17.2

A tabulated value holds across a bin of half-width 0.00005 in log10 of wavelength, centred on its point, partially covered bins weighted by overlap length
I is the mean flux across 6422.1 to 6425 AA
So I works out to 16.3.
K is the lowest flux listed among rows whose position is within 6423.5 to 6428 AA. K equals 16.4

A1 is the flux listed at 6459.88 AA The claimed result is 17.7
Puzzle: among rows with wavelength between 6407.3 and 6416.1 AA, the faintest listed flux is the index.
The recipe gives 16.5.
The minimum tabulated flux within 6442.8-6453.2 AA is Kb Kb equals 16.8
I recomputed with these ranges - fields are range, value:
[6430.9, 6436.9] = 17.2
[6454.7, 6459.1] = 18.2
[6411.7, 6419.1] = 16.5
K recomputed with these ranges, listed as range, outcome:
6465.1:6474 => 15.6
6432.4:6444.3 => 16.7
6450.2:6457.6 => 17.9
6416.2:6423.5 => 16.2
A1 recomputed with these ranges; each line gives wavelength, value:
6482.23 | 16.9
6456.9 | 18.2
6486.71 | 17.2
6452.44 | 18.1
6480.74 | 16.8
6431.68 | 17.3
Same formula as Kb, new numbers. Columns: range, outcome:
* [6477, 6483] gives 16.6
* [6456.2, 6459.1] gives 18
